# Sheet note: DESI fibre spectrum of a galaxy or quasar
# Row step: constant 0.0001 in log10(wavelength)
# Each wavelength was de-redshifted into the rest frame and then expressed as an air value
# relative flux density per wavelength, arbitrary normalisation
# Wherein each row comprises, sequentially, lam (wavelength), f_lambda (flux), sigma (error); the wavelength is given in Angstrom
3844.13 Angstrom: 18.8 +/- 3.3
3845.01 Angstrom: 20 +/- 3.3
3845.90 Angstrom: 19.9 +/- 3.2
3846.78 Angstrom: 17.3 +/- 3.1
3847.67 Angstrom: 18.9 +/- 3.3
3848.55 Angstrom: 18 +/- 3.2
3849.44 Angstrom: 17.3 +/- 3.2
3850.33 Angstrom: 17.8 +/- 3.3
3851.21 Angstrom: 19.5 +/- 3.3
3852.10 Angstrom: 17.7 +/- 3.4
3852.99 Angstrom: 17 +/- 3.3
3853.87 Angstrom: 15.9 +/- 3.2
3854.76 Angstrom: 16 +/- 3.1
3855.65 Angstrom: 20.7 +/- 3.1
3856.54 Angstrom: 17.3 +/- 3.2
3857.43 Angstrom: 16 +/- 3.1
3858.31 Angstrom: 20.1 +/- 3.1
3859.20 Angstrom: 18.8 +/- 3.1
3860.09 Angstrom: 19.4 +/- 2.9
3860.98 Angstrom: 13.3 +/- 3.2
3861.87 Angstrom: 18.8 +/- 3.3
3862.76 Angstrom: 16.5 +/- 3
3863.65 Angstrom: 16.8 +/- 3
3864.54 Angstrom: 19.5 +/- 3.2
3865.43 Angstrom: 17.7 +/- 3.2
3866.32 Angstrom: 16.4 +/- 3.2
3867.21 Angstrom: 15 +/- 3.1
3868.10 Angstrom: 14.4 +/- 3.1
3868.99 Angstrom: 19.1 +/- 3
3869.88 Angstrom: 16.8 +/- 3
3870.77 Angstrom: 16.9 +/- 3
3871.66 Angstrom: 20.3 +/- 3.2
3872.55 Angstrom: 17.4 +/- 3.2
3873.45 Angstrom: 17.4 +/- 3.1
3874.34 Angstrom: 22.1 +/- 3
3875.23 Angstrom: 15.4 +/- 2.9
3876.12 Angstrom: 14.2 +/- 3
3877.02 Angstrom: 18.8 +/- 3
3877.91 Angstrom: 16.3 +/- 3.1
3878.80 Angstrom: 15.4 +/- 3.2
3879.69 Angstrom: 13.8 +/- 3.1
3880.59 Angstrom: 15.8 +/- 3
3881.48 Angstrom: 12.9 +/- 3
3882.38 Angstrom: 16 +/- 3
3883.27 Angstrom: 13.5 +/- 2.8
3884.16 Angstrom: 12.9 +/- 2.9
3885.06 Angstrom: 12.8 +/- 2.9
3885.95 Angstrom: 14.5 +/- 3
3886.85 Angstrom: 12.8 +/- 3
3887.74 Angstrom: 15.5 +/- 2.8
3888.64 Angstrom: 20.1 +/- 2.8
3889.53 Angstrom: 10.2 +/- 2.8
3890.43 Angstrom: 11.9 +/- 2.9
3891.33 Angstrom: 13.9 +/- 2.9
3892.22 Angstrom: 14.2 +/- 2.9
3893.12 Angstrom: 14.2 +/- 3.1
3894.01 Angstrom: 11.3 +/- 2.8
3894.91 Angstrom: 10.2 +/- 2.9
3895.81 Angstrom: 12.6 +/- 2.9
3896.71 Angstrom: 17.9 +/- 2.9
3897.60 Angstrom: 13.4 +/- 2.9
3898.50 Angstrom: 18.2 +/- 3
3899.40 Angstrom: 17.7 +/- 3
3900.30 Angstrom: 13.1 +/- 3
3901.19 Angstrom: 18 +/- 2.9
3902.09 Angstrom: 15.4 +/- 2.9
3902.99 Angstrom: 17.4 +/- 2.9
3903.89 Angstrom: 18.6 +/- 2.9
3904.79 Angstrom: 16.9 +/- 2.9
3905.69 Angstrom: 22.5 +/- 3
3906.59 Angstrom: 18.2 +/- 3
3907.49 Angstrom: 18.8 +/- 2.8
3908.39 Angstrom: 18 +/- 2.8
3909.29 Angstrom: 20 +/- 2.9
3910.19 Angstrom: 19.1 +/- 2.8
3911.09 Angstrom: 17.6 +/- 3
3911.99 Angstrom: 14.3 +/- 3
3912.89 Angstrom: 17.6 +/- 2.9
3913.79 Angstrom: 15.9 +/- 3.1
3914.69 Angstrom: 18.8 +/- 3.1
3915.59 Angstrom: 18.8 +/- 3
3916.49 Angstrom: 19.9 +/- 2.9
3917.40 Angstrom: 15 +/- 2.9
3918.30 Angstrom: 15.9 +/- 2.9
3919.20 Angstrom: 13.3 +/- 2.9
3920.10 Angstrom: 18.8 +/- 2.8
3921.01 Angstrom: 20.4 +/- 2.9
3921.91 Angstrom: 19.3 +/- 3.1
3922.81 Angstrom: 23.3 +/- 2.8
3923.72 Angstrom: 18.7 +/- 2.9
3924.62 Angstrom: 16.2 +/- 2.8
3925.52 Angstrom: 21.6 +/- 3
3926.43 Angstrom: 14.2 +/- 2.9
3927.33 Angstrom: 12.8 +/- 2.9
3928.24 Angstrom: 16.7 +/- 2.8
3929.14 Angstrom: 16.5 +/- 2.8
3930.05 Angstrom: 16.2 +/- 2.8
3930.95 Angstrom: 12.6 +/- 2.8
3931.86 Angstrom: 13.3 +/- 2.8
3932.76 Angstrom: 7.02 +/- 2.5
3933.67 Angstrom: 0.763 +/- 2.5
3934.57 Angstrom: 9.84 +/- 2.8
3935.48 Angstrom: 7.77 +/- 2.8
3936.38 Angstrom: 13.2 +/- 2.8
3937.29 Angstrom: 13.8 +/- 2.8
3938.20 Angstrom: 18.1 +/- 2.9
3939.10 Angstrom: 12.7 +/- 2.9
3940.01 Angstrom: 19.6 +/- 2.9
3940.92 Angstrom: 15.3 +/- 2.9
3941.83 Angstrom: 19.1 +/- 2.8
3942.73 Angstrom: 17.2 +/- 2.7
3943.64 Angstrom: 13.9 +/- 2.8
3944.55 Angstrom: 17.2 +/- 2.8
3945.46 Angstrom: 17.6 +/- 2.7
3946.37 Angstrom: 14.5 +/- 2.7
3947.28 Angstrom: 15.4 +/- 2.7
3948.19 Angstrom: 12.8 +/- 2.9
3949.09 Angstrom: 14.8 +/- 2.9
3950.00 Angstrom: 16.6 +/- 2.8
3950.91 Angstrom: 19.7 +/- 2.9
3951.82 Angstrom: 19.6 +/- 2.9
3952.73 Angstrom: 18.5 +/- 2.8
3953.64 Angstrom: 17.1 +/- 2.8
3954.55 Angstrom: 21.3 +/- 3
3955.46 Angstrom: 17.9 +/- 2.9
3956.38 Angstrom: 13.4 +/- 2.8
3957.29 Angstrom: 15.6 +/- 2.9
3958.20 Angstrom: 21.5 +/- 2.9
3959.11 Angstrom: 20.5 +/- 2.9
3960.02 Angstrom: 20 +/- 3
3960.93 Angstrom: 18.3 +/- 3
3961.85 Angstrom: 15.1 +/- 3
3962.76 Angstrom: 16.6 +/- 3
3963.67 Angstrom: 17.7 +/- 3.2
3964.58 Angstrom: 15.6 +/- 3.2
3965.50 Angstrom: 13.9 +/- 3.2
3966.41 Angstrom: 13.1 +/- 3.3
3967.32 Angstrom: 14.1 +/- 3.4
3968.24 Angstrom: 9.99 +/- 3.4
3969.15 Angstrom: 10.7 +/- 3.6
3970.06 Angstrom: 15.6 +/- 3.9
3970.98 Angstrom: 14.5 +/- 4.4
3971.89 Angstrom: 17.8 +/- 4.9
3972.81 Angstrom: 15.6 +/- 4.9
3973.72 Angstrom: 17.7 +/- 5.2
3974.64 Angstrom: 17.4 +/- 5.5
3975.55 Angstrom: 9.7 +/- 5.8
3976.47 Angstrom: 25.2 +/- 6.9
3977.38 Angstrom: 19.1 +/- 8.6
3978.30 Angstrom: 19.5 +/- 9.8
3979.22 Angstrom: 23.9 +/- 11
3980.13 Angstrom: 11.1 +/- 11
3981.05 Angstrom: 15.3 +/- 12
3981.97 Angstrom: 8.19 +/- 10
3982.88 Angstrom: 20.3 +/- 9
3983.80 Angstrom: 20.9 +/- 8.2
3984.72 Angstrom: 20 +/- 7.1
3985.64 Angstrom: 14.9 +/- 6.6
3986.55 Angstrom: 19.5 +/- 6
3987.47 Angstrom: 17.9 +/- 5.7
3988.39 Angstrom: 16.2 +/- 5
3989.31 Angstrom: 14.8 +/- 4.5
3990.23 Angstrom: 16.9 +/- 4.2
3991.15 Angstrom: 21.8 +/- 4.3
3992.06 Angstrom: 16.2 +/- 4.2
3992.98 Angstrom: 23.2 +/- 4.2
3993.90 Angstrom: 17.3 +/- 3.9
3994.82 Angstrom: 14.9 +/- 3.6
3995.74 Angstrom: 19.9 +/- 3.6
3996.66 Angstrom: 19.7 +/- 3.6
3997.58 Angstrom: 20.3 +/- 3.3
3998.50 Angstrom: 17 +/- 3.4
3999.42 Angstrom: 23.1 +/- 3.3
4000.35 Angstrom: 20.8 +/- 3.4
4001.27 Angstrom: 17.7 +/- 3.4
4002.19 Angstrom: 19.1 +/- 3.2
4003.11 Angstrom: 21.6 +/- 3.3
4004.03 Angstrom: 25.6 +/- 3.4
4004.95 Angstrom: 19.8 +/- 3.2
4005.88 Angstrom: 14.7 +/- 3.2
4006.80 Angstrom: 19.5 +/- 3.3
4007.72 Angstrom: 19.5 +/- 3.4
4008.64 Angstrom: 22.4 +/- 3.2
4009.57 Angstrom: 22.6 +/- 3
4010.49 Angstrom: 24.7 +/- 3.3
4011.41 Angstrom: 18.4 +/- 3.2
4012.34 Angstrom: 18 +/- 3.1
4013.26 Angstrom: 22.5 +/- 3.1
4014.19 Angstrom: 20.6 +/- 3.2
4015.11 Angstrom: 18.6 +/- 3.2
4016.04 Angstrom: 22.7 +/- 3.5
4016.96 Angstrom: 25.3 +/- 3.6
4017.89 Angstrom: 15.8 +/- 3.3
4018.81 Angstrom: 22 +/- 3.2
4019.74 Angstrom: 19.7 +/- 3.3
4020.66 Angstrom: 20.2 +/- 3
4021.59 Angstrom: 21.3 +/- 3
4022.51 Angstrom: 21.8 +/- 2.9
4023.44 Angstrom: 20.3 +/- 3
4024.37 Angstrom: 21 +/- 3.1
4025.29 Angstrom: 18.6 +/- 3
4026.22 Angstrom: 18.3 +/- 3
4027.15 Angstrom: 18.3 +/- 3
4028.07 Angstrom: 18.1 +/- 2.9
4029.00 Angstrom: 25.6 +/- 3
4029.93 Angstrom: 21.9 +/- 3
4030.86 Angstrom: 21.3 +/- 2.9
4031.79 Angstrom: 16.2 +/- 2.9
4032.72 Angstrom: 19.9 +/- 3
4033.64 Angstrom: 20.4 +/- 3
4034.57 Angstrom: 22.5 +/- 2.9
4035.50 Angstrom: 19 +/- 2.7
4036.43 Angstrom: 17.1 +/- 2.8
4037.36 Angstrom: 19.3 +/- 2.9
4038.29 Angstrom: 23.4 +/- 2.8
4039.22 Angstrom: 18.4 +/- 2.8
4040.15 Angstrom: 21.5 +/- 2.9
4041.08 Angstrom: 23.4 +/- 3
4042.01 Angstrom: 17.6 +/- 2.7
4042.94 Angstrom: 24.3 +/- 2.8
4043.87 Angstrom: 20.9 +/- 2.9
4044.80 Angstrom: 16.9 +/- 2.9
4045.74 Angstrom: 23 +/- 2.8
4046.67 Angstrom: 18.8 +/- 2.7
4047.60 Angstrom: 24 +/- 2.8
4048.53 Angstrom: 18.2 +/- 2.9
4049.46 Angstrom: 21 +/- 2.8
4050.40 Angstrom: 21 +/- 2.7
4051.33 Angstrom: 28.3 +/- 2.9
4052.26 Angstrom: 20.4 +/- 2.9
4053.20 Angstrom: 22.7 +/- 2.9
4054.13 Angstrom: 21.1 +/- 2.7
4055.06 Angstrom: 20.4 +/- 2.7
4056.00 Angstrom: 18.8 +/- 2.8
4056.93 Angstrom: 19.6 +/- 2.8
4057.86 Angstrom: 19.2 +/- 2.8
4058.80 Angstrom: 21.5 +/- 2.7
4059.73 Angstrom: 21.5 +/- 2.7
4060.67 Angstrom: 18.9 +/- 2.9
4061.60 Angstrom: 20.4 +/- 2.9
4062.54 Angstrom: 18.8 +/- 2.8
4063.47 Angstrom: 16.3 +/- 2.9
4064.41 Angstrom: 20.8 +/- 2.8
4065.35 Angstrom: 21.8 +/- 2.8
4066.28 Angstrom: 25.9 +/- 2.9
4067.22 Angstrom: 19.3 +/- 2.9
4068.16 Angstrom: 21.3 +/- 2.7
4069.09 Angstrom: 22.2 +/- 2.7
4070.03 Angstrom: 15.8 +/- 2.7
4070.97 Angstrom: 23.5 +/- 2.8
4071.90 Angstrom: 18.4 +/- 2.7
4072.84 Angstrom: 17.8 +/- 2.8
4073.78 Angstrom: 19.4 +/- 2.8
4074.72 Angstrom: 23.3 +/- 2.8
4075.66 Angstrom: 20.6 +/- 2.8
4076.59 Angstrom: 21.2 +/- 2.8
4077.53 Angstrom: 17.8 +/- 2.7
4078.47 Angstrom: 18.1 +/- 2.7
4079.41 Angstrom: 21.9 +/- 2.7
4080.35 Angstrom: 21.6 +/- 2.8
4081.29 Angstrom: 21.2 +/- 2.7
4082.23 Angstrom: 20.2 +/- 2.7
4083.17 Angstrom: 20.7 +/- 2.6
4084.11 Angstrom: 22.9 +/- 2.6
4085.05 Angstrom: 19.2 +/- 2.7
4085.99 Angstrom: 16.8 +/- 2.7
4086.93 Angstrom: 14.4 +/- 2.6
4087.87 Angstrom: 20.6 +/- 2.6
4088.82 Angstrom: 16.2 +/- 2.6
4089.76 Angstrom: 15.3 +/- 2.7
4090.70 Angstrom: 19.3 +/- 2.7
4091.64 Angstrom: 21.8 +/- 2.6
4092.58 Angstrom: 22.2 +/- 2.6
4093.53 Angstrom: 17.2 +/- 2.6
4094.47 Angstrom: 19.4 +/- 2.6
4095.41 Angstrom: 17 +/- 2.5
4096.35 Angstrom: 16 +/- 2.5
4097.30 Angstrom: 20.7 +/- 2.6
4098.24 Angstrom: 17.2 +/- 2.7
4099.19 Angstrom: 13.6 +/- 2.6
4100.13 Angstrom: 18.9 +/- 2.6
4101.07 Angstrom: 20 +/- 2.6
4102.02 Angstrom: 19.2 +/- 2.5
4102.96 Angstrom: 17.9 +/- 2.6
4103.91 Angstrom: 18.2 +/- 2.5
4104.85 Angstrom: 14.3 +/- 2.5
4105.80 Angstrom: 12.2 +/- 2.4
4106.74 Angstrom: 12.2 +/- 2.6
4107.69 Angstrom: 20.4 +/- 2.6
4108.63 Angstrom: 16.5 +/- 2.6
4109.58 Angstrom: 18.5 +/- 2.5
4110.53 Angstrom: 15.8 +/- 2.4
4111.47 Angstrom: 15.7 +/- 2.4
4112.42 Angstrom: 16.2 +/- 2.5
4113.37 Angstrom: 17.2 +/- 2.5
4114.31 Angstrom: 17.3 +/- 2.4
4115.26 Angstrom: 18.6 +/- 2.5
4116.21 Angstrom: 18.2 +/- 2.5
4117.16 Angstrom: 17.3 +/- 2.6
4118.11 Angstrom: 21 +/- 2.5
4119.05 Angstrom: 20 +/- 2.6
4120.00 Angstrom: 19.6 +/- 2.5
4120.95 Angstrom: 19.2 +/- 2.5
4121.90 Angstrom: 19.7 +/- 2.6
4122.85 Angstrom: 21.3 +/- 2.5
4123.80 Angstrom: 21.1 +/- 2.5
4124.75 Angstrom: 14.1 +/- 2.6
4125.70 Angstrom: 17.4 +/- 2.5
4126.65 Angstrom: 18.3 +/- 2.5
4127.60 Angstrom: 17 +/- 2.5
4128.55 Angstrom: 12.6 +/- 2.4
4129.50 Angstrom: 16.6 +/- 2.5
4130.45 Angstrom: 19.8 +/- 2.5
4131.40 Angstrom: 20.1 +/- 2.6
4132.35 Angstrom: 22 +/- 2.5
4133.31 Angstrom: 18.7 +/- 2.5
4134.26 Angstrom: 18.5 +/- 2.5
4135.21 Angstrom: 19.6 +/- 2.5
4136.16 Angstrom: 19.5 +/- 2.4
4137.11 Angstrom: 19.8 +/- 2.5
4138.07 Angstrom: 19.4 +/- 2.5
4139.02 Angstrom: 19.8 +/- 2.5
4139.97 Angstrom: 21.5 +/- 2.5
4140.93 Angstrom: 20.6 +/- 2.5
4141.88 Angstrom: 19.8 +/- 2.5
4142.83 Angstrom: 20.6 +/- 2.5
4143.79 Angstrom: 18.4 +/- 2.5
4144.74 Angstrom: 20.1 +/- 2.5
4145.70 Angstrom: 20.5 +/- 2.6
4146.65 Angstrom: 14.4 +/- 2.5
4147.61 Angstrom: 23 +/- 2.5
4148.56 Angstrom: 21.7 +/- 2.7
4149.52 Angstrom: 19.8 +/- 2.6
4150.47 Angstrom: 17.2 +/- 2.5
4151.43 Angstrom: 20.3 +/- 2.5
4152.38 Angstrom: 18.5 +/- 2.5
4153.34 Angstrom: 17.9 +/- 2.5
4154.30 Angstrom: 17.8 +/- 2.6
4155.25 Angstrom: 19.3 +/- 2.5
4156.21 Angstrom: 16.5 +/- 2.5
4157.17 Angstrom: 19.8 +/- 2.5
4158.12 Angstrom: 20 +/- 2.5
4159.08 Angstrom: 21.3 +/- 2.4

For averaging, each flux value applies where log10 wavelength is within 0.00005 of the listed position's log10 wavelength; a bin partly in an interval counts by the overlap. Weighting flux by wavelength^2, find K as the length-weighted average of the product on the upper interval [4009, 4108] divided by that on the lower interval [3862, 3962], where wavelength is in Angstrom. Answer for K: 1.3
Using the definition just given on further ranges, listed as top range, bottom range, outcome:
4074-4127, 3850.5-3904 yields 1.28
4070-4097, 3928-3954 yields 1.41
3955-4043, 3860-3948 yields 1.24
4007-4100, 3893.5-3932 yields 1.28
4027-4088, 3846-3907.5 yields 1.36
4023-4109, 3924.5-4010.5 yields 1.23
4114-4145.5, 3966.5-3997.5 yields 1.21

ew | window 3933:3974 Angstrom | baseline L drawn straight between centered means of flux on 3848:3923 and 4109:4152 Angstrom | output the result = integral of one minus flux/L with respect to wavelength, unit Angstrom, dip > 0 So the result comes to 4.1 Angstrom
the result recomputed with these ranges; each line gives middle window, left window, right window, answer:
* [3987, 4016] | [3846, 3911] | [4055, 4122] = -2.7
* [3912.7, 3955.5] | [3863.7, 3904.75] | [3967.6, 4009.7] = 2.0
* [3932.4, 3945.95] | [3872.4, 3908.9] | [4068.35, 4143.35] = 2.3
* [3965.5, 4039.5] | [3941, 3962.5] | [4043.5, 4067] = 0.8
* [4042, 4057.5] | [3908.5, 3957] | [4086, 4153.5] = -3.2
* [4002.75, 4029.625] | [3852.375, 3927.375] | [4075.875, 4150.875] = -4.3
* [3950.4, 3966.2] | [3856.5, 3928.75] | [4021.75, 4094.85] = 0.3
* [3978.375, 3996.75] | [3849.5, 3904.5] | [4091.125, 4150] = -0.5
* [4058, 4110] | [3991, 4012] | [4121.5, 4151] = 1.1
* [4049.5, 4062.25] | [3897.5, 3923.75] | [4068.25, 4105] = -1.5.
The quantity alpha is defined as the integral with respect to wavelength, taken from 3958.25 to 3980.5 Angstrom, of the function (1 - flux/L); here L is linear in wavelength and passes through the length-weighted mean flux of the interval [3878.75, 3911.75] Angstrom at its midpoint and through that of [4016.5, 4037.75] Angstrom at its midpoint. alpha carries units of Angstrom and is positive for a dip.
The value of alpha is 2.0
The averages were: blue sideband 15.5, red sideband 20.2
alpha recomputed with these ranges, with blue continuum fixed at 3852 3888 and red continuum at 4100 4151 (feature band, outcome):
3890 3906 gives 1.3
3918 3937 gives 2.6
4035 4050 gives -2.2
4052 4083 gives -4.0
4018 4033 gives -2.1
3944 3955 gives 0.0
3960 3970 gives 1.4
